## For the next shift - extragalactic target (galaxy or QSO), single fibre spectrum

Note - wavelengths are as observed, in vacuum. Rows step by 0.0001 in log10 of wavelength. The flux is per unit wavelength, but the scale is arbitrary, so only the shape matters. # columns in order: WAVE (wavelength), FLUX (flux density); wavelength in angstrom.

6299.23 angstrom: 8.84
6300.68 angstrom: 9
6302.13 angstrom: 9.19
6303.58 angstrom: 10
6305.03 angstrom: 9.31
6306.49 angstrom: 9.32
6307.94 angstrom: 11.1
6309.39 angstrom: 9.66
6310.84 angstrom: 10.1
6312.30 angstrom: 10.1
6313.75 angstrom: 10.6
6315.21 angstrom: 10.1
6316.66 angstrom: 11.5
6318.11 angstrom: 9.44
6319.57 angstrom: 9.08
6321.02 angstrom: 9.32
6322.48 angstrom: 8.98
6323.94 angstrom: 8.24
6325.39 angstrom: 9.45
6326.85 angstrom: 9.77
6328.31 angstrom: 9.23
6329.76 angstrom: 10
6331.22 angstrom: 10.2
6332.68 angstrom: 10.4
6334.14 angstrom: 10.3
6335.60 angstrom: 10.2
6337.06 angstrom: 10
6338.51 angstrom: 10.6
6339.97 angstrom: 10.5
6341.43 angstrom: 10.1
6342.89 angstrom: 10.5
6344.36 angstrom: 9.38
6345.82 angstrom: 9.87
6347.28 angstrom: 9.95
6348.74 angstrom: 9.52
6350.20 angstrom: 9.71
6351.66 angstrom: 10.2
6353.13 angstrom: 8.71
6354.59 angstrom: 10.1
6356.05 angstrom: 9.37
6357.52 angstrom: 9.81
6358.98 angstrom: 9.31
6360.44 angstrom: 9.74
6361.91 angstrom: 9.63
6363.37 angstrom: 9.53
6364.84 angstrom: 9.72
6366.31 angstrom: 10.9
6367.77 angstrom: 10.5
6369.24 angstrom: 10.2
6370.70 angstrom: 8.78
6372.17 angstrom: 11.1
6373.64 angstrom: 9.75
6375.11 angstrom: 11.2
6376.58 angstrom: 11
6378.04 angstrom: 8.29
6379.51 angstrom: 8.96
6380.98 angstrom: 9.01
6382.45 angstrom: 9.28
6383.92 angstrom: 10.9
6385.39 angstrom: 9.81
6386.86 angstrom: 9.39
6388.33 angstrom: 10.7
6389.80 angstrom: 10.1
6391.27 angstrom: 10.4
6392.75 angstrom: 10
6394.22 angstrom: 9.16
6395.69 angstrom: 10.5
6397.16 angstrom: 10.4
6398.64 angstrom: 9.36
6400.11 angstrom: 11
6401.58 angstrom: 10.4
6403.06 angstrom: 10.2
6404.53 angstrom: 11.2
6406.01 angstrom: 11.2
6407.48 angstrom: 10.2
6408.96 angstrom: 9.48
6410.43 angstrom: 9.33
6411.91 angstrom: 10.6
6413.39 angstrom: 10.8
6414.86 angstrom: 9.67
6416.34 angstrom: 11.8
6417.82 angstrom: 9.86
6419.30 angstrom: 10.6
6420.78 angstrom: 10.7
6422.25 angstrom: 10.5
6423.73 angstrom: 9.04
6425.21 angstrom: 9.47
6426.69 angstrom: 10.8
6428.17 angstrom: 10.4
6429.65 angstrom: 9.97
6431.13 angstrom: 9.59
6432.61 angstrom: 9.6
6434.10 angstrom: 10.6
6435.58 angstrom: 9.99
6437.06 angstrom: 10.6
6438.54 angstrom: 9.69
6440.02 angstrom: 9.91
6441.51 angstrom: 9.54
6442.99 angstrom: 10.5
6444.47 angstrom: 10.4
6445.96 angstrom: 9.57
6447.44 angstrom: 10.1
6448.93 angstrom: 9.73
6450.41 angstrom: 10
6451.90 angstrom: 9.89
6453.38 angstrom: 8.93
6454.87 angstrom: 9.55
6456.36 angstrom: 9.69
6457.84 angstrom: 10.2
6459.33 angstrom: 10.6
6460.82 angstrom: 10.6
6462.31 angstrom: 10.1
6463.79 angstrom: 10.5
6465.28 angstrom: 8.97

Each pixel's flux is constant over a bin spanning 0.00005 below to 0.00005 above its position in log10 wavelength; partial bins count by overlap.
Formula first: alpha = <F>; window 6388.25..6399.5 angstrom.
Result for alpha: 10.1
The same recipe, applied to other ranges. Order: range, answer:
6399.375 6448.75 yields 10.2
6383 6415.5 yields 10.2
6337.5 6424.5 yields 10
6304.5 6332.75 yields 9.78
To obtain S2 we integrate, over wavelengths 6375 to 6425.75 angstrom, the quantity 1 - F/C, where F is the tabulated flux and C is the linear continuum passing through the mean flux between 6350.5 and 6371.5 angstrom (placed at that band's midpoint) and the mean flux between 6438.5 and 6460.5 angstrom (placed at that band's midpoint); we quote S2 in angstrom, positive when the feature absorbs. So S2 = -1.54 angstrom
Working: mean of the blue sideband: 9.75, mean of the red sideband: 9.91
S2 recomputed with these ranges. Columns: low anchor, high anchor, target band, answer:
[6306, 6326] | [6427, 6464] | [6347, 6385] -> 0.26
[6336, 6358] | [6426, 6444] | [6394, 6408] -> -0.54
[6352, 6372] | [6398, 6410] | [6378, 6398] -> 0.61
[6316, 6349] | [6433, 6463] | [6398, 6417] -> -0.87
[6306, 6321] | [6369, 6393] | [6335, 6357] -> 0.21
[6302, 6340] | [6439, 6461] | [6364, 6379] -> -0.34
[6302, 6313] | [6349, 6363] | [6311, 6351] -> -0.58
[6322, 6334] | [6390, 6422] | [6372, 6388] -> 0.35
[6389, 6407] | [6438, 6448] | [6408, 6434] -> 0.00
